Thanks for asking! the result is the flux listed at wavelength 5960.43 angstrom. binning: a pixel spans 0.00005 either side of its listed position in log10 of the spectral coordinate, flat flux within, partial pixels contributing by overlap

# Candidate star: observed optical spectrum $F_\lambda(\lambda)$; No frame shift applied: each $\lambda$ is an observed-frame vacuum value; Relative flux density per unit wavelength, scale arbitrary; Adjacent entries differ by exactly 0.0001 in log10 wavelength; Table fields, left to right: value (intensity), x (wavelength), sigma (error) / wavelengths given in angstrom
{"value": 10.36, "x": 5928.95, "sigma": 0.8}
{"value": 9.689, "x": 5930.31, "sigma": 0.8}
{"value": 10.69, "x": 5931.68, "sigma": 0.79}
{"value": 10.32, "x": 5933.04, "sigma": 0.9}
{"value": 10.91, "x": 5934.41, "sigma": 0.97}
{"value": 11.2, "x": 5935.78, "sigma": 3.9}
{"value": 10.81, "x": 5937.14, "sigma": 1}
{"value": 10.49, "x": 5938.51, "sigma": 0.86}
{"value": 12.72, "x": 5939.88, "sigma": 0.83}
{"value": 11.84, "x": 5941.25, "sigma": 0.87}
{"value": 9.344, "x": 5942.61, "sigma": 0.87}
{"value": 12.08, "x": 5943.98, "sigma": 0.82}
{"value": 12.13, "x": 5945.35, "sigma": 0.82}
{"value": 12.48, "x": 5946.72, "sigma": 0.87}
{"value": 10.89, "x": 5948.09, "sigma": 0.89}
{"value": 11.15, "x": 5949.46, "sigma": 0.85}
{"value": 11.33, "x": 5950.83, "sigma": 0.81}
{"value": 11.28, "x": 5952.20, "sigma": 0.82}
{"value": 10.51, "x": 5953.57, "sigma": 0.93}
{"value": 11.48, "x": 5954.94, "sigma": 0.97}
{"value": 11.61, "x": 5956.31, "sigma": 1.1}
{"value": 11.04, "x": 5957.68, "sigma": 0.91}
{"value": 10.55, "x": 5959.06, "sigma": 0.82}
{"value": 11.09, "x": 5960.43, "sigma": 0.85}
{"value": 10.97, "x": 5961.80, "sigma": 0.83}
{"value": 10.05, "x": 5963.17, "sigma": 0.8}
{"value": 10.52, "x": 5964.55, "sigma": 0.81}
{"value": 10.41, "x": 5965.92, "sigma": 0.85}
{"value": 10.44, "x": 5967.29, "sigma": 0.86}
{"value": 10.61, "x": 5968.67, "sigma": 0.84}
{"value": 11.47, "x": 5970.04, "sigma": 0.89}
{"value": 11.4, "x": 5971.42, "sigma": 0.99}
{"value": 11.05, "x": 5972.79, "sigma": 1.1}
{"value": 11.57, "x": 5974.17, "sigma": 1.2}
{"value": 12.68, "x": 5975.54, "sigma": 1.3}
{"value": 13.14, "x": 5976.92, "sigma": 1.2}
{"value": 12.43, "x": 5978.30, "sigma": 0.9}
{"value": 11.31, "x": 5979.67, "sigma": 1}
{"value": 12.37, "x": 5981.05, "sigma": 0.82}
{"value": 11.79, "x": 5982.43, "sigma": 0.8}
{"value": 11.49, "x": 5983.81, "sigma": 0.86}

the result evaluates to 11.09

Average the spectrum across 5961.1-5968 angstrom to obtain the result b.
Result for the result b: 10.5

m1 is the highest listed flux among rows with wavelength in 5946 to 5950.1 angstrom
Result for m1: 12.48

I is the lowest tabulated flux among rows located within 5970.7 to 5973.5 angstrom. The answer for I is 11.05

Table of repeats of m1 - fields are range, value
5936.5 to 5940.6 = 12.72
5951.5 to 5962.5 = 11.61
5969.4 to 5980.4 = 13.14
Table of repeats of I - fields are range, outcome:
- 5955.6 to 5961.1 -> 10.55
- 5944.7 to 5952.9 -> 10.89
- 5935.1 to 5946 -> 9.344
